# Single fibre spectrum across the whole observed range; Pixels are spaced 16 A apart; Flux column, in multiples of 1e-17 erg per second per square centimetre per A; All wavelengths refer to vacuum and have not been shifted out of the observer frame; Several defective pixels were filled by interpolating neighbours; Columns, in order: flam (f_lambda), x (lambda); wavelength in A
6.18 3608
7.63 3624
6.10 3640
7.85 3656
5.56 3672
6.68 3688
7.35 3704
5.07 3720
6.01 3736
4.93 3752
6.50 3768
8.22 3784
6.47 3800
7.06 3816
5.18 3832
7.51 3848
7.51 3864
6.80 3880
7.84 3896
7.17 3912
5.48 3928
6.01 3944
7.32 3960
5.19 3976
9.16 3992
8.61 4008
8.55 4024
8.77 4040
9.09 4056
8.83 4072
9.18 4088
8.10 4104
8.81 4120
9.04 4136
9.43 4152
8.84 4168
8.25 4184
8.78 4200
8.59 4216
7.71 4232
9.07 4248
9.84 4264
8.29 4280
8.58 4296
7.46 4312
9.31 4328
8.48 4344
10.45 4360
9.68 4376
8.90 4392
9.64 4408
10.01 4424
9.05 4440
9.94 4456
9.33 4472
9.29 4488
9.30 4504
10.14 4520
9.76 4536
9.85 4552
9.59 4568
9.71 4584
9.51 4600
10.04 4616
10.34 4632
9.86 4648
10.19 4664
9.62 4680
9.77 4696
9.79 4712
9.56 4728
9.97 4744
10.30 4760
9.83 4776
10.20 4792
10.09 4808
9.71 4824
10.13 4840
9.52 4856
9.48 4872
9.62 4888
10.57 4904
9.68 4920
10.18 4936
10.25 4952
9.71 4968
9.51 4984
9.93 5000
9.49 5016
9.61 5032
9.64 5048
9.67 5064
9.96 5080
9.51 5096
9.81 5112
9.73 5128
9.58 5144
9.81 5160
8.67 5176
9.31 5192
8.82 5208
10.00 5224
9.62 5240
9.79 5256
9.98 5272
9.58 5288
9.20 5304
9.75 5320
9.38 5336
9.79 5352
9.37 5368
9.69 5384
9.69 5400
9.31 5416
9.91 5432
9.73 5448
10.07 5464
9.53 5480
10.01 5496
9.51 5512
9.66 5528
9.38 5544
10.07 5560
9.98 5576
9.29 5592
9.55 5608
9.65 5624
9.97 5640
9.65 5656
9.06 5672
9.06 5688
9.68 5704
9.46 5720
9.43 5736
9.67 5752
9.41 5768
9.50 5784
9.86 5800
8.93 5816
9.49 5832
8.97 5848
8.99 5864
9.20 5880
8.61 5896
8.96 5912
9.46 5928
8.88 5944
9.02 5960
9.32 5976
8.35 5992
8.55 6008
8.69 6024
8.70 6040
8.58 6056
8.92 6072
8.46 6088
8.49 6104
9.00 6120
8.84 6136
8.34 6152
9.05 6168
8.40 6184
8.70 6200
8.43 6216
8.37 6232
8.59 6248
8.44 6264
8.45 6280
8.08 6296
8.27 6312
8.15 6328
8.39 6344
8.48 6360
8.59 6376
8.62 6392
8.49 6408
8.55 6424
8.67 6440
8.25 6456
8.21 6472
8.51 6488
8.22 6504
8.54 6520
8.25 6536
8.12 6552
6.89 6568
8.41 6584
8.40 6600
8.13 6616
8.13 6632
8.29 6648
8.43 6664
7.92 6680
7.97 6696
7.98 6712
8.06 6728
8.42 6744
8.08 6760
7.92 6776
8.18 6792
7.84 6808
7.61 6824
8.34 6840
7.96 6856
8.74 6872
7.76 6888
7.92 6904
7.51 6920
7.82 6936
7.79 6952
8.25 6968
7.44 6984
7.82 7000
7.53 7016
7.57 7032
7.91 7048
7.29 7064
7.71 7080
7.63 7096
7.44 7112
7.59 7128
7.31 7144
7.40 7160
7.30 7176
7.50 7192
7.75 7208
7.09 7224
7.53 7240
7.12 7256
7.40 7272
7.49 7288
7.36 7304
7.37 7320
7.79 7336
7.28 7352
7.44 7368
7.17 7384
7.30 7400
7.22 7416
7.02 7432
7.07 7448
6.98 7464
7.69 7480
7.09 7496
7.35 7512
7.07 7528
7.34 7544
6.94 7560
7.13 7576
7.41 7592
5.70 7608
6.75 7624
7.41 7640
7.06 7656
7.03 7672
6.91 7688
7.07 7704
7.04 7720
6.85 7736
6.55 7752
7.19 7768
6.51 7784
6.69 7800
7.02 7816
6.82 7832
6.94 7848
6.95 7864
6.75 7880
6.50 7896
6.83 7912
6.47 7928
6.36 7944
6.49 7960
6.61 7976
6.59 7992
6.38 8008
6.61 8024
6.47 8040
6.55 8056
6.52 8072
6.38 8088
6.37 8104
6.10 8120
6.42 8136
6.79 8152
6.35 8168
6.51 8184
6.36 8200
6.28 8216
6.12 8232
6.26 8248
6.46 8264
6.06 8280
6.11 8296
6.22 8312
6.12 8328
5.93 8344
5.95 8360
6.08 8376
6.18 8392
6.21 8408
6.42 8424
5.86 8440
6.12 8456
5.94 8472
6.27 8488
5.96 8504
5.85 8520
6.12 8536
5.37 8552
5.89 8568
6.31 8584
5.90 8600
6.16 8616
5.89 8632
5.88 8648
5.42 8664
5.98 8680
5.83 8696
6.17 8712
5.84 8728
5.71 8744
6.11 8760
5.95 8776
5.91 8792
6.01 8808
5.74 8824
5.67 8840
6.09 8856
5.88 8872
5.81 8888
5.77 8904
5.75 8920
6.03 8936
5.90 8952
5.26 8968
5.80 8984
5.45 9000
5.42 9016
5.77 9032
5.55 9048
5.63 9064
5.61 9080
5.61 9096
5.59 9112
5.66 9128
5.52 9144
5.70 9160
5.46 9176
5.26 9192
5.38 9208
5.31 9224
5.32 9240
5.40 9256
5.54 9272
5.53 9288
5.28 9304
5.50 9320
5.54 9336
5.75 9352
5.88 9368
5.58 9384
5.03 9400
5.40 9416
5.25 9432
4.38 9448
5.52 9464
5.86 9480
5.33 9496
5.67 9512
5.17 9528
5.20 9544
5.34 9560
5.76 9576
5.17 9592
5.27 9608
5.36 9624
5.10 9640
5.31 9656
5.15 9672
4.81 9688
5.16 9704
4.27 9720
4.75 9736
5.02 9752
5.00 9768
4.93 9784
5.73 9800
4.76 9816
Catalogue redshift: 0.000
